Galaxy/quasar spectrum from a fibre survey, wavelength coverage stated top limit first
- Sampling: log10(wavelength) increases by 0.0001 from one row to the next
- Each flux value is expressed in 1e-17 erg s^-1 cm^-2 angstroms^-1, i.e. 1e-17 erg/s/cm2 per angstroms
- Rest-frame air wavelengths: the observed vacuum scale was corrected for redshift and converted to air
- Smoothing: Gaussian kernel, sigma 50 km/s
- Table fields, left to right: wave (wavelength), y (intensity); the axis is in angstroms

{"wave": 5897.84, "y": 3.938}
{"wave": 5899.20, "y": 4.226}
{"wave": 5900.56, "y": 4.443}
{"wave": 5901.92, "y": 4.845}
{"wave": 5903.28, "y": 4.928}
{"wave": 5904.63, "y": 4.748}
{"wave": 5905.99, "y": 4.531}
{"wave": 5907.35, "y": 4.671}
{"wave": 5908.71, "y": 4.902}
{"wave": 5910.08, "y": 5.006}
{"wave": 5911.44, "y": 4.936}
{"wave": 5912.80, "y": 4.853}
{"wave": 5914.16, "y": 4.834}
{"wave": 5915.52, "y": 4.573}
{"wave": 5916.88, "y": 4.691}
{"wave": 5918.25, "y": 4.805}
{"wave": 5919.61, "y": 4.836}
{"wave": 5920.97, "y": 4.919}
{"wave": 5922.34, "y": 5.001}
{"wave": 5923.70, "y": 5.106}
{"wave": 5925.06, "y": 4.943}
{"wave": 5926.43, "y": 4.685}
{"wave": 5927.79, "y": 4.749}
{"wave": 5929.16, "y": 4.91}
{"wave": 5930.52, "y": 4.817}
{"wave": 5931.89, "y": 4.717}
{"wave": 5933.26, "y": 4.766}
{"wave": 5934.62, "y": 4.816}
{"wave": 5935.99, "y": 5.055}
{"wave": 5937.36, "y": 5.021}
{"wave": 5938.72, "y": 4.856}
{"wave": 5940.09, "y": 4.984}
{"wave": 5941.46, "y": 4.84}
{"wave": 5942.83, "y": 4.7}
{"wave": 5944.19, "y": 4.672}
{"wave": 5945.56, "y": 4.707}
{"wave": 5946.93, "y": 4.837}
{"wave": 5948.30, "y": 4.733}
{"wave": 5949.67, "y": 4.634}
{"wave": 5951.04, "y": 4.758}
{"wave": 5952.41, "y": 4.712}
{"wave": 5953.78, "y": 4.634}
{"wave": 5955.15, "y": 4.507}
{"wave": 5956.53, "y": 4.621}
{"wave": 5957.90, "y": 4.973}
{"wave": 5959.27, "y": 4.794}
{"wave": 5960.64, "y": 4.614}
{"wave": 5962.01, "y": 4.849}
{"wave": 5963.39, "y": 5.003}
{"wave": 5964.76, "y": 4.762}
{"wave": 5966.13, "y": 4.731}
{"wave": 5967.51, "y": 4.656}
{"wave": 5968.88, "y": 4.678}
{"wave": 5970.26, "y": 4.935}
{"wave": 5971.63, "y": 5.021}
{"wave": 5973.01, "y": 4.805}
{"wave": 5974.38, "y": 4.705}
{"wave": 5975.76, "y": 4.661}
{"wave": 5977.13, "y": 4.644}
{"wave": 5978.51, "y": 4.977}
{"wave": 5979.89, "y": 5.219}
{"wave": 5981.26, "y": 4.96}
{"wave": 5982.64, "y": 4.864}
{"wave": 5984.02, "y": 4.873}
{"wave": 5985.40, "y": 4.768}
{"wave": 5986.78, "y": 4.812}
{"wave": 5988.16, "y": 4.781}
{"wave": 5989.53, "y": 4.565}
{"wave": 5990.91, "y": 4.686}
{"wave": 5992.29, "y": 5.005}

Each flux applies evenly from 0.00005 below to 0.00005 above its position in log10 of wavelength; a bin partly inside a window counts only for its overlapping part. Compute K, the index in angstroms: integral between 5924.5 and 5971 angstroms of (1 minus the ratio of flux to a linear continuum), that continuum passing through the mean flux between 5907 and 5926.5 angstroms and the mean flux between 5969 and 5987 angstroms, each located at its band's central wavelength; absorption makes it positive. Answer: 0.7 angstroms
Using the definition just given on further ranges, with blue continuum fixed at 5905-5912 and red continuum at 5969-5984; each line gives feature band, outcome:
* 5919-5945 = -0.21 angstroms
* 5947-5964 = 0.38 angstroms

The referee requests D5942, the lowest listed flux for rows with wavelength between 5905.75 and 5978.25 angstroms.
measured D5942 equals 4.507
